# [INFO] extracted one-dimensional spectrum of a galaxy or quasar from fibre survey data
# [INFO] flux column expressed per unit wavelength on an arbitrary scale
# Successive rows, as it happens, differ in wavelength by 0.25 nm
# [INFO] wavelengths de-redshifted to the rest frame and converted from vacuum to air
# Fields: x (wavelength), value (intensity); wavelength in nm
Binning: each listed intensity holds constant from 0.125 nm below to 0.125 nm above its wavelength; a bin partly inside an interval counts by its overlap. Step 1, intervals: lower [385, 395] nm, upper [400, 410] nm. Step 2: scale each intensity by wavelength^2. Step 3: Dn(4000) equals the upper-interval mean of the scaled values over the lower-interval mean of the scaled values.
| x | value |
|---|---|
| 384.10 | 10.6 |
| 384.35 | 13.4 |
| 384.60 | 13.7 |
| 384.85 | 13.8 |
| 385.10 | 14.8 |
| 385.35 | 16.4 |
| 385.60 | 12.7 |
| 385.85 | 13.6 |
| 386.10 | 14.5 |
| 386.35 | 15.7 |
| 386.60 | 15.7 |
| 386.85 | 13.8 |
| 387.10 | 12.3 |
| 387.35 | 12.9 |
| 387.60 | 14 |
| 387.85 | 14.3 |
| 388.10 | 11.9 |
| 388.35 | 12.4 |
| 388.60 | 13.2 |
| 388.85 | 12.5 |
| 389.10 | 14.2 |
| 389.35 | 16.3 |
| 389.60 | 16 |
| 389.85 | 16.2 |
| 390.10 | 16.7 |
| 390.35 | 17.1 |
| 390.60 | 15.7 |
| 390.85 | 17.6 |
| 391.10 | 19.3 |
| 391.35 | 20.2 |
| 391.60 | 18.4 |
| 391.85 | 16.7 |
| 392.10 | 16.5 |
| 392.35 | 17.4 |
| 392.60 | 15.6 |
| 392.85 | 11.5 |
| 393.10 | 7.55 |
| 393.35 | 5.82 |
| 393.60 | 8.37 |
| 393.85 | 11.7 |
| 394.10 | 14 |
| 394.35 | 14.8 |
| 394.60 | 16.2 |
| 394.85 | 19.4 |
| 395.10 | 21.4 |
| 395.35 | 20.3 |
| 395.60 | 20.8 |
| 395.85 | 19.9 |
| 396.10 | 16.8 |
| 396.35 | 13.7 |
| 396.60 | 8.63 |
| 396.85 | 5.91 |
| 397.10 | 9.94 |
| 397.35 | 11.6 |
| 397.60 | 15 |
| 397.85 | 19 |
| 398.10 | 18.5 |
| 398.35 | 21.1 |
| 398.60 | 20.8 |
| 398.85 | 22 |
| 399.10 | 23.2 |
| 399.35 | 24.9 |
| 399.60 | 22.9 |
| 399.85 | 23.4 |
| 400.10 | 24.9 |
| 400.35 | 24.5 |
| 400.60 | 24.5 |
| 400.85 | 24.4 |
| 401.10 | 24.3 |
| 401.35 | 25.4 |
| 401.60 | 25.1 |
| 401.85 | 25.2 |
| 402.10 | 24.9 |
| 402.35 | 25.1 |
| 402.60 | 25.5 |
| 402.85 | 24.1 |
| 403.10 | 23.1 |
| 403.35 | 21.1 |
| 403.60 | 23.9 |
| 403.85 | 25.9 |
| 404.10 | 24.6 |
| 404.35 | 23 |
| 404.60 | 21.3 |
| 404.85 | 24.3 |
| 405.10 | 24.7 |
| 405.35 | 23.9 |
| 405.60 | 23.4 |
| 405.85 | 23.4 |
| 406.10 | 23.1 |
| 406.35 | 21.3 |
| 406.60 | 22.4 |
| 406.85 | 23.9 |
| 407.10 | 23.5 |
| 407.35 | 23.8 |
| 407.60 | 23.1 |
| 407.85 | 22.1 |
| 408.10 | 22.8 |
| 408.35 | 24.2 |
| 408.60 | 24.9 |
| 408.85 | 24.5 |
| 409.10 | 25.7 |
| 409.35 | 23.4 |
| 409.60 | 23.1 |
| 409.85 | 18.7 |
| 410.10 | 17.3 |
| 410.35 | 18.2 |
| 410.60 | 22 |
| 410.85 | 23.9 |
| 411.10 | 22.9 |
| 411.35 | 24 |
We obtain 1.8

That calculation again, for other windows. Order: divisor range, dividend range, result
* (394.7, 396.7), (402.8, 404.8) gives 1.38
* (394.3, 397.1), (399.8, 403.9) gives 1.58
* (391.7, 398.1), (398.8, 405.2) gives 1.73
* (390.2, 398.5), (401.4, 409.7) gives 1.64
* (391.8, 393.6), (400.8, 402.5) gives 2.08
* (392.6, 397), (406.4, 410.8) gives 1.73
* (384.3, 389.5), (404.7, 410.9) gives 1.82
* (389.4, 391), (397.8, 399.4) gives 1.34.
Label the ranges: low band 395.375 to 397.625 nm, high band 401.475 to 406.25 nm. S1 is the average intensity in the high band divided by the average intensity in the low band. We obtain 1.7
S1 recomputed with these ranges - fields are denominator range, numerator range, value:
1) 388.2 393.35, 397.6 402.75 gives 1.52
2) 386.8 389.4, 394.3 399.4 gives 1.29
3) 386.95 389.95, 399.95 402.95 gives 1.79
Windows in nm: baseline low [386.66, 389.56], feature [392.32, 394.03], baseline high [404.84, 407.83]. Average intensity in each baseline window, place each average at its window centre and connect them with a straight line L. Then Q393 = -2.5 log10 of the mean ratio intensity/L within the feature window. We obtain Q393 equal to 0.43 mag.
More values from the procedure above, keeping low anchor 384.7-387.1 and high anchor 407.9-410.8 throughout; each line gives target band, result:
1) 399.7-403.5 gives -0.231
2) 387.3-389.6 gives 0.121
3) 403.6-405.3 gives -0.162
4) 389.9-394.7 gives 0.117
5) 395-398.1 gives 0.171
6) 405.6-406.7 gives -0.071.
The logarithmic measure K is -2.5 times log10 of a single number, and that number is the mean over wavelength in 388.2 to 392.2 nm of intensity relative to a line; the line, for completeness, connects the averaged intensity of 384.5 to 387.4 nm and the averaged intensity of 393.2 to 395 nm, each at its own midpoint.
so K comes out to -0.19 mag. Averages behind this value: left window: 14.2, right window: 12.9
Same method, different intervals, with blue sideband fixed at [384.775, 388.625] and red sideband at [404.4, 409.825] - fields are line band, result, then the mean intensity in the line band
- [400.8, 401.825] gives -0.20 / 24.9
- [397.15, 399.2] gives 0.04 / 18.5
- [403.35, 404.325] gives -0.11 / 24.1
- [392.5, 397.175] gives 0.27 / 13.8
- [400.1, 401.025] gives -0.20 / 24.5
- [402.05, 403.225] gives -0.15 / 24.5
